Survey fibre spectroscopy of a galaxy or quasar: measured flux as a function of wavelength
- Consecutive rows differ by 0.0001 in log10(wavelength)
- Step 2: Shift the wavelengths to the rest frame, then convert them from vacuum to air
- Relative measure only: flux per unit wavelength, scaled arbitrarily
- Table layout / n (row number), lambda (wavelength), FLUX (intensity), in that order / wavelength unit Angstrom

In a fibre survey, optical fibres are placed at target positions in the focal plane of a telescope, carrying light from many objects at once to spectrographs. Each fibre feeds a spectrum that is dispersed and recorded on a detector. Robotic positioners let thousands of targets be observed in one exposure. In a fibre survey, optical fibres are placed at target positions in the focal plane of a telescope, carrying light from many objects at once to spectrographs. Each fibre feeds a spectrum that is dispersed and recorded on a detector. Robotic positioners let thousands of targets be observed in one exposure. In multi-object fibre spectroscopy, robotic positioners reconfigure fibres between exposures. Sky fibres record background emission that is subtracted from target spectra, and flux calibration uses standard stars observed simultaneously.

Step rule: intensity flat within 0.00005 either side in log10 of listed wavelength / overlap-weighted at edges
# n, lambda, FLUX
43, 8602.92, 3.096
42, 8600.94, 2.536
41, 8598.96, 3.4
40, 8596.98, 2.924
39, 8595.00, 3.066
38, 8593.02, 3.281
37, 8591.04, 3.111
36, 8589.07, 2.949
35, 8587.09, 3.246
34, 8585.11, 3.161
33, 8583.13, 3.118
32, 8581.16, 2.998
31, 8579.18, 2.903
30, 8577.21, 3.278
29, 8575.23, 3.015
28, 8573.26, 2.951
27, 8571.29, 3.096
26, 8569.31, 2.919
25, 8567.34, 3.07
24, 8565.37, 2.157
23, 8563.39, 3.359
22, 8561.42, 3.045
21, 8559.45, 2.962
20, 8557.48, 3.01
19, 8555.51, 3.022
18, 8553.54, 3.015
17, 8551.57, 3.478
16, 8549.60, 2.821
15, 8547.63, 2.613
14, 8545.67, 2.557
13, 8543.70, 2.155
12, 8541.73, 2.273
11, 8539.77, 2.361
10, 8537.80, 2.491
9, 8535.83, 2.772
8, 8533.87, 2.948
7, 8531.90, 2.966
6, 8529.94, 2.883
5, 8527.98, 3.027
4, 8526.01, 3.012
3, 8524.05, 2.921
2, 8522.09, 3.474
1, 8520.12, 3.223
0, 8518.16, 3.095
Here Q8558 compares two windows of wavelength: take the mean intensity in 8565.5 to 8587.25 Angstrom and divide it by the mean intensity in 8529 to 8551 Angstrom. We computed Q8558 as 1.15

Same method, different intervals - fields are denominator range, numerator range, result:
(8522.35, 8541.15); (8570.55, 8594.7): 1.09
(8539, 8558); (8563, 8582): 1.09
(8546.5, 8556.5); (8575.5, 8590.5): 1.04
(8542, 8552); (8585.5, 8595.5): 1.18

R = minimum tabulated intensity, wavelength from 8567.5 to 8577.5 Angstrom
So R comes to 2.919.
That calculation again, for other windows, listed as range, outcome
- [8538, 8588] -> 2.155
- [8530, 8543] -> 2.273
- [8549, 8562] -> 2.821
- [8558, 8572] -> 2.157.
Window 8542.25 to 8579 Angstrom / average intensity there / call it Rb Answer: 2.91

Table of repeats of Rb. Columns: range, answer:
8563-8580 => 2.96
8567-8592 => 3.06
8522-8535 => 3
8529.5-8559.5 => 2.76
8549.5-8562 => 3.07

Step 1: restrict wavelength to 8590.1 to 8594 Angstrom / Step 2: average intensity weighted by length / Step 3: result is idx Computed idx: 3.2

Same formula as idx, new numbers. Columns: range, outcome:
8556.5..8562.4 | 3.01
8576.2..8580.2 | 3.09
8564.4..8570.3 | 2.72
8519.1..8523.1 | 3.34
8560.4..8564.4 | 3.19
